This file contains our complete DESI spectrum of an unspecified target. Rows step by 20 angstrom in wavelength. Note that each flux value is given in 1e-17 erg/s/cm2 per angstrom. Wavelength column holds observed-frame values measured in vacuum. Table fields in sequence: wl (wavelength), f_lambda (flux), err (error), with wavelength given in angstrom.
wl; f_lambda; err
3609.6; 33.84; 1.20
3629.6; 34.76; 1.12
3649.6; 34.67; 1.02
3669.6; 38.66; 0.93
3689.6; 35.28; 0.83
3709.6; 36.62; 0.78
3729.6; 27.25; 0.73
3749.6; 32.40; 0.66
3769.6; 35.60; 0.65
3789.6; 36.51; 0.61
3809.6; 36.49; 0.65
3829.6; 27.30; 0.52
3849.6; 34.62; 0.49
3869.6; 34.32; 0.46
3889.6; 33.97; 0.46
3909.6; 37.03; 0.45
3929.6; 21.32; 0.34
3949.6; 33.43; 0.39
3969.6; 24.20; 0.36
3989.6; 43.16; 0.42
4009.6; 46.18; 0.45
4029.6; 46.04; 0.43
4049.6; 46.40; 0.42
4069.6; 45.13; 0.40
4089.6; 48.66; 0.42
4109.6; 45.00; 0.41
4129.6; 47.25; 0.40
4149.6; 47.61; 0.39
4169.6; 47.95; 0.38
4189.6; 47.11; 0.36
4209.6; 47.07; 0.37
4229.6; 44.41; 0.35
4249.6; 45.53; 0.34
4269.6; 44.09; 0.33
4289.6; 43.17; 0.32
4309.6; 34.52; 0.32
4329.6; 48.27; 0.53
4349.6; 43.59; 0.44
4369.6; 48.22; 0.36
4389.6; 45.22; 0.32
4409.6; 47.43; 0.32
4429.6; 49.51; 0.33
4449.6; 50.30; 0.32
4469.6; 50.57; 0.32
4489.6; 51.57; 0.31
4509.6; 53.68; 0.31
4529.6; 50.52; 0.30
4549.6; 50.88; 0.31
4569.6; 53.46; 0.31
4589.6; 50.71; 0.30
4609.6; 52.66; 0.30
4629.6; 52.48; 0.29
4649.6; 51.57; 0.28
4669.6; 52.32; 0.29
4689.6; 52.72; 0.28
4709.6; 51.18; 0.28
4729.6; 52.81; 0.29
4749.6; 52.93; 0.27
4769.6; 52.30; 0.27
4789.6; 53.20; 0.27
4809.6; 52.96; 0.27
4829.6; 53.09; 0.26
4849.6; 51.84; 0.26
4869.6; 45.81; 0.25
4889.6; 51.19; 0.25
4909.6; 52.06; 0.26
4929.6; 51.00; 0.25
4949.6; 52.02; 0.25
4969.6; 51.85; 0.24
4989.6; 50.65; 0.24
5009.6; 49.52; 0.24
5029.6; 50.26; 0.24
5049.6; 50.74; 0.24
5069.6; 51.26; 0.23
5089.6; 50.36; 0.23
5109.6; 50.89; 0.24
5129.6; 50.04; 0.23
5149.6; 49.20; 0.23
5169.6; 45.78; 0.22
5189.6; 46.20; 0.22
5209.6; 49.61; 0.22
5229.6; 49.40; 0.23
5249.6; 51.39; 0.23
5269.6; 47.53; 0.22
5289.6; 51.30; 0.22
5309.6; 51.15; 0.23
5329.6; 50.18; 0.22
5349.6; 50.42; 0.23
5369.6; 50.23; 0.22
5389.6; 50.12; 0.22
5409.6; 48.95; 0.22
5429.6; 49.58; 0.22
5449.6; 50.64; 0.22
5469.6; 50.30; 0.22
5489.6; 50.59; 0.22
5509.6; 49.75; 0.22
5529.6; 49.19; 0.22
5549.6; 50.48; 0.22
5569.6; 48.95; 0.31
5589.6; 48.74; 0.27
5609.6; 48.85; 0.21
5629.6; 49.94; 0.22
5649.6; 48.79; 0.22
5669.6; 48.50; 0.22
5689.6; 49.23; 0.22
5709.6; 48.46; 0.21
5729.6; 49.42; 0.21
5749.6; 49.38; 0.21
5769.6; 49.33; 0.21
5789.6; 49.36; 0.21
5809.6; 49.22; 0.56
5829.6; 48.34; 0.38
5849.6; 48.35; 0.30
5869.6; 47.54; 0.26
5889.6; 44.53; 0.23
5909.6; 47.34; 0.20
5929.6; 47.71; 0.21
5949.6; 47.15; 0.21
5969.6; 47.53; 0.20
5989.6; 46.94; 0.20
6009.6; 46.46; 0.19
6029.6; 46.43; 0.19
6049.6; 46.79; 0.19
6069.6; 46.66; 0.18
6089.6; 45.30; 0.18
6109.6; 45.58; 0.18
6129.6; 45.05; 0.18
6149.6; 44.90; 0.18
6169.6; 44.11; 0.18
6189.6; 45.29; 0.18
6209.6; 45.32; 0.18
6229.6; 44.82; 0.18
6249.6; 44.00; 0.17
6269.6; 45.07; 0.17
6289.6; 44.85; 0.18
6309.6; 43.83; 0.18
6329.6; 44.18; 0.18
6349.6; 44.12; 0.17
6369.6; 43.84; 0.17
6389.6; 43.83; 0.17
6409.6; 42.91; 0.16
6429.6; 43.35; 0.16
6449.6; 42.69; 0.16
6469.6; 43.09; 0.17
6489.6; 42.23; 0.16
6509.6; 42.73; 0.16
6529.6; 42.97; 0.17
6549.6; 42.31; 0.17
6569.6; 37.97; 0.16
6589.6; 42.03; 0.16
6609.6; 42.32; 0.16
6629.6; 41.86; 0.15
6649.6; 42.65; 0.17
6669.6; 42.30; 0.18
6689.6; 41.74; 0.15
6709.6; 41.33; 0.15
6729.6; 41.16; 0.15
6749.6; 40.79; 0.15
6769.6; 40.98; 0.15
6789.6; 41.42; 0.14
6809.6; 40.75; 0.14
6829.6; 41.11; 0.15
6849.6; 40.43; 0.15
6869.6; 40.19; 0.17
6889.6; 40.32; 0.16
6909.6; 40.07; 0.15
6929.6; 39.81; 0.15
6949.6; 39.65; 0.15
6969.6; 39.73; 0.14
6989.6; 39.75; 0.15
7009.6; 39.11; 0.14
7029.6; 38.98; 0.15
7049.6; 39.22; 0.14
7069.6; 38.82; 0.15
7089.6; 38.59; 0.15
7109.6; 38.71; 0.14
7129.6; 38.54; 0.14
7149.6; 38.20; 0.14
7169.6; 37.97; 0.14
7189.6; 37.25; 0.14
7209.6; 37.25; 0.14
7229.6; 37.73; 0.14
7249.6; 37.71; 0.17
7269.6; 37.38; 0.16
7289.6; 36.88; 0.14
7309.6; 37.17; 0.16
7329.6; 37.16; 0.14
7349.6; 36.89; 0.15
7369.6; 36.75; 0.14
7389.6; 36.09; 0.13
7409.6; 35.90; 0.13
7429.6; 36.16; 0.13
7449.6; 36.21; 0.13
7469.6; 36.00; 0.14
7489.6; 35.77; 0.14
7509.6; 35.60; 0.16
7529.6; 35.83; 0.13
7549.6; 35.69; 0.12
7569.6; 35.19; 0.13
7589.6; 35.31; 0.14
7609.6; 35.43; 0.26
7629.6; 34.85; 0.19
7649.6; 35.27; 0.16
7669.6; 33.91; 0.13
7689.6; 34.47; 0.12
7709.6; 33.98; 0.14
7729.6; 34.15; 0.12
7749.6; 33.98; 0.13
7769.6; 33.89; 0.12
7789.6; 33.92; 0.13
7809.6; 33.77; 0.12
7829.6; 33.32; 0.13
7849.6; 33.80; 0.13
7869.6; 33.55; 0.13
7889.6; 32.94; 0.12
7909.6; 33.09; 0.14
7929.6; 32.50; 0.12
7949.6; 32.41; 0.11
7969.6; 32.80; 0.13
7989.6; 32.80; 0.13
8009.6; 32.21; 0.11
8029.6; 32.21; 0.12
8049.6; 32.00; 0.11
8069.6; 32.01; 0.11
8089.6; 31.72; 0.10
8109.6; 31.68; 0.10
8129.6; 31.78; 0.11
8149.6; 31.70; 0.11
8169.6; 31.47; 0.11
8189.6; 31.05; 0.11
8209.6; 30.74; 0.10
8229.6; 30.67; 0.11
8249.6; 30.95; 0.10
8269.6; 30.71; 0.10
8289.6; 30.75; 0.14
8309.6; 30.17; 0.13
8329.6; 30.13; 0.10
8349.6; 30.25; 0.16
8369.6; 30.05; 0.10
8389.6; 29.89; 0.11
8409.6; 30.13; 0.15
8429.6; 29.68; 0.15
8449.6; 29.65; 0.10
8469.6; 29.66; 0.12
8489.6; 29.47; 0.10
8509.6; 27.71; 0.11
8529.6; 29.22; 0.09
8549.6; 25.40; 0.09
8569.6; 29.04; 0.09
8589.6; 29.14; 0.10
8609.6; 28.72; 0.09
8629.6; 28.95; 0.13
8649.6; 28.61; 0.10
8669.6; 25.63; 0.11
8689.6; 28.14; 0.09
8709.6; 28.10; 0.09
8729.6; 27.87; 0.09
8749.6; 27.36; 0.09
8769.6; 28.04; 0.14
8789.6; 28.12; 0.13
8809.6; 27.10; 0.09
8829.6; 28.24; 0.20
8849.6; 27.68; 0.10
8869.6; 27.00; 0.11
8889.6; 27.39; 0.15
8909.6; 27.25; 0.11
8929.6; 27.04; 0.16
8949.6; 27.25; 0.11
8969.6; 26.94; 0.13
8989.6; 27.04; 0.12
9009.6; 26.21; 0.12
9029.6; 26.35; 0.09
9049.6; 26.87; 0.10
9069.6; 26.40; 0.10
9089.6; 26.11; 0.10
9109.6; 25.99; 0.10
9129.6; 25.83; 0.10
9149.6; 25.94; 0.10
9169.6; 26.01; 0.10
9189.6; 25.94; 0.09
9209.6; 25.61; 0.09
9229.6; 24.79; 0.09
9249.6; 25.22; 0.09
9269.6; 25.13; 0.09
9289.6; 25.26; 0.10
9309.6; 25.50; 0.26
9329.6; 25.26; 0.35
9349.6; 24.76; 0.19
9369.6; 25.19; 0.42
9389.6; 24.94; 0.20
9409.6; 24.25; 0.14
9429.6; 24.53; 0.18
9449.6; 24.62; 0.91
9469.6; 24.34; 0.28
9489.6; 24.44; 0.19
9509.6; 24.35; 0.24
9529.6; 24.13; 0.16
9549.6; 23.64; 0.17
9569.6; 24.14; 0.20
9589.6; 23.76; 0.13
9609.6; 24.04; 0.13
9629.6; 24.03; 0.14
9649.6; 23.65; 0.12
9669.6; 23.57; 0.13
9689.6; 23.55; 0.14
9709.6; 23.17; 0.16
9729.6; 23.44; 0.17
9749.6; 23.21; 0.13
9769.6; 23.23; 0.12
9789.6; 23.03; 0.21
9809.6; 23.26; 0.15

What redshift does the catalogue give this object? 0.00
